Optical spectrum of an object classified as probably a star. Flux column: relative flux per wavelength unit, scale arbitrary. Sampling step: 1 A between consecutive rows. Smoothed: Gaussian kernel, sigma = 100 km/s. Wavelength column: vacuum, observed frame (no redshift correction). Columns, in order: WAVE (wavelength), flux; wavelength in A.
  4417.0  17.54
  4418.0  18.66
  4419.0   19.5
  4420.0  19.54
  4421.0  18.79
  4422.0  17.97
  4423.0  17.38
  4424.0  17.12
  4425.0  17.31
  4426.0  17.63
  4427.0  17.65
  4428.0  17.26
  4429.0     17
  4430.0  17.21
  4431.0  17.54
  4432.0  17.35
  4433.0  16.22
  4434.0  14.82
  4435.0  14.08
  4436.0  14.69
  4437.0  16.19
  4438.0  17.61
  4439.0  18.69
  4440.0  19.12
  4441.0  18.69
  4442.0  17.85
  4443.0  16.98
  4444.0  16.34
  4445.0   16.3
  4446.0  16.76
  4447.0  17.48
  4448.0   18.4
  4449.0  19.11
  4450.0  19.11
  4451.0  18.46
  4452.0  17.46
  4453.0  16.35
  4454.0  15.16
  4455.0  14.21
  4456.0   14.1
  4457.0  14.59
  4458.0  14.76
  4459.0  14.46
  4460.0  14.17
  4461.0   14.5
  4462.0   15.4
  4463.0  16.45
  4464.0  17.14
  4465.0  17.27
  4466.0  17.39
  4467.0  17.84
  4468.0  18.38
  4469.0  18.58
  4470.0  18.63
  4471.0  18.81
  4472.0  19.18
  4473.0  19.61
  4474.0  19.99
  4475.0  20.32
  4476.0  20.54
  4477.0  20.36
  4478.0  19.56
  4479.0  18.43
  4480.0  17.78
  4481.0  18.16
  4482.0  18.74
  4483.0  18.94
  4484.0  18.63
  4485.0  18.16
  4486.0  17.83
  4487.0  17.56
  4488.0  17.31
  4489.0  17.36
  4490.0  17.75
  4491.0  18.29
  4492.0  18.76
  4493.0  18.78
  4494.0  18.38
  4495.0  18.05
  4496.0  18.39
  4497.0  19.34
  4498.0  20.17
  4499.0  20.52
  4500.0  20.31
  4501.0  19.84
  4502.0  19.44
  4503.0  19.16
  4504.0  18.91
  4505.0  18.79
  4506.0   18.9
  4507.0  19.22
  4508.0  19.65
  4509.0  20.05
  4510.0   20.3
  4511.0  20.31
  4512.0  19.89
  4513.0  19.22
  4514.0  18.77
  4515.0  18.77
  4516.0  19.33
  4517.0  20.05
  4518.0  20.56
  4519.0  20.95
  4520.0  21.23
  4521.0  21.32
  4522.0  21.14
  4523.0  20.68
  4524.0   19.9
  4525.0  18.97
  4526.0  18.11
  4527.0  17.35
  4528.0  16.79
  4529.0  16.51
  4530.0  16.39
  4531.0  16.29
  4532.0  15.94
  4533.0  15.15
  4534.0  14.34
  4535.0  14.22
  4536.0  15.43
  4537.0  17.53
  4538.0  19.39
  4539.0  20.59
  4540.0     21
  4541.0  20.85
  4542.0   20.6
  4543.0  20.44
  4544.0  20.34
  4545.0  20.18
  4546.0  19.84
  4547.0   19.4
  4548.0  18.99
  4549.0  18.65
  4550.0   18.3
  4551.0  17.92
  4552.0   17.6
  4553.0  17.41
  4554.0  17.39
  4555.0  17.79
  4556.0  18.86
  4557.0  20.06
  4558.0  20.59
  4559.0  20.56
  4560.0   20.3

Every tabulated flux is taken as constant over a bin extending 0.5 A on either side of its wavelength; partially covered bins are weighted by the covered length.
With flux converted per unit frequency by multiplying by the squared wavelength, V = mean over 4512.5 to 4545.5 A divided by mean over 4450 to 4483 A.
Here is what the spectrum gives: 1.10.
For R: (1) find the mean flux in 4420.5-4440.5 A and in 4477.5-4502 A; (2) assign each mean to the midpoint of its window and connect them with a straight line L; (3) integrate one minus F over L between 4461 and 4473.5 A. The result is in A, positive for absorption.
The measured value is 0.2 A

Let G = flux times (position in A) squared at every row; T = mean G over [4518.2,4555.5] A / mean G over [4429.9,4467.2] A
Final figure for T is 1.16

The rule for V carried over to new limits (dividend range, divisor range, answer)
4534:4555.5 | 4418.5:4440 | 1.14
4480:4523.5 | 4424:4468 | 1.18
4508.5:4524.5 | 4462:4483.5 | 1.11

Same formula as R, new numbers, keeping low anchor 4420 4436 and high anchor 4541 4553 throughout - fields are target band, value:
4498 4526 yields -1.8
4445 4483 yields 0.5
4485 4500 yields -0.2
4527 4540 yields 1.6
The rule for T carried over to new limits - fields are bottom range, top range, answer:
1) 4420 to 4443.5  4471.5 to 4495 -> 1.11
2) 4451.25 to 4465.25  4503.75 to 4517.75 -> 1.29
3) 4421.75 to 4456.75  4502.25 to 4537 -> 1.13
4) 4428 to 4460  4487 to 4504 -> 1.16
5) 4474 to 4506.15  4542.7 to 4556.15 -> 1.02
